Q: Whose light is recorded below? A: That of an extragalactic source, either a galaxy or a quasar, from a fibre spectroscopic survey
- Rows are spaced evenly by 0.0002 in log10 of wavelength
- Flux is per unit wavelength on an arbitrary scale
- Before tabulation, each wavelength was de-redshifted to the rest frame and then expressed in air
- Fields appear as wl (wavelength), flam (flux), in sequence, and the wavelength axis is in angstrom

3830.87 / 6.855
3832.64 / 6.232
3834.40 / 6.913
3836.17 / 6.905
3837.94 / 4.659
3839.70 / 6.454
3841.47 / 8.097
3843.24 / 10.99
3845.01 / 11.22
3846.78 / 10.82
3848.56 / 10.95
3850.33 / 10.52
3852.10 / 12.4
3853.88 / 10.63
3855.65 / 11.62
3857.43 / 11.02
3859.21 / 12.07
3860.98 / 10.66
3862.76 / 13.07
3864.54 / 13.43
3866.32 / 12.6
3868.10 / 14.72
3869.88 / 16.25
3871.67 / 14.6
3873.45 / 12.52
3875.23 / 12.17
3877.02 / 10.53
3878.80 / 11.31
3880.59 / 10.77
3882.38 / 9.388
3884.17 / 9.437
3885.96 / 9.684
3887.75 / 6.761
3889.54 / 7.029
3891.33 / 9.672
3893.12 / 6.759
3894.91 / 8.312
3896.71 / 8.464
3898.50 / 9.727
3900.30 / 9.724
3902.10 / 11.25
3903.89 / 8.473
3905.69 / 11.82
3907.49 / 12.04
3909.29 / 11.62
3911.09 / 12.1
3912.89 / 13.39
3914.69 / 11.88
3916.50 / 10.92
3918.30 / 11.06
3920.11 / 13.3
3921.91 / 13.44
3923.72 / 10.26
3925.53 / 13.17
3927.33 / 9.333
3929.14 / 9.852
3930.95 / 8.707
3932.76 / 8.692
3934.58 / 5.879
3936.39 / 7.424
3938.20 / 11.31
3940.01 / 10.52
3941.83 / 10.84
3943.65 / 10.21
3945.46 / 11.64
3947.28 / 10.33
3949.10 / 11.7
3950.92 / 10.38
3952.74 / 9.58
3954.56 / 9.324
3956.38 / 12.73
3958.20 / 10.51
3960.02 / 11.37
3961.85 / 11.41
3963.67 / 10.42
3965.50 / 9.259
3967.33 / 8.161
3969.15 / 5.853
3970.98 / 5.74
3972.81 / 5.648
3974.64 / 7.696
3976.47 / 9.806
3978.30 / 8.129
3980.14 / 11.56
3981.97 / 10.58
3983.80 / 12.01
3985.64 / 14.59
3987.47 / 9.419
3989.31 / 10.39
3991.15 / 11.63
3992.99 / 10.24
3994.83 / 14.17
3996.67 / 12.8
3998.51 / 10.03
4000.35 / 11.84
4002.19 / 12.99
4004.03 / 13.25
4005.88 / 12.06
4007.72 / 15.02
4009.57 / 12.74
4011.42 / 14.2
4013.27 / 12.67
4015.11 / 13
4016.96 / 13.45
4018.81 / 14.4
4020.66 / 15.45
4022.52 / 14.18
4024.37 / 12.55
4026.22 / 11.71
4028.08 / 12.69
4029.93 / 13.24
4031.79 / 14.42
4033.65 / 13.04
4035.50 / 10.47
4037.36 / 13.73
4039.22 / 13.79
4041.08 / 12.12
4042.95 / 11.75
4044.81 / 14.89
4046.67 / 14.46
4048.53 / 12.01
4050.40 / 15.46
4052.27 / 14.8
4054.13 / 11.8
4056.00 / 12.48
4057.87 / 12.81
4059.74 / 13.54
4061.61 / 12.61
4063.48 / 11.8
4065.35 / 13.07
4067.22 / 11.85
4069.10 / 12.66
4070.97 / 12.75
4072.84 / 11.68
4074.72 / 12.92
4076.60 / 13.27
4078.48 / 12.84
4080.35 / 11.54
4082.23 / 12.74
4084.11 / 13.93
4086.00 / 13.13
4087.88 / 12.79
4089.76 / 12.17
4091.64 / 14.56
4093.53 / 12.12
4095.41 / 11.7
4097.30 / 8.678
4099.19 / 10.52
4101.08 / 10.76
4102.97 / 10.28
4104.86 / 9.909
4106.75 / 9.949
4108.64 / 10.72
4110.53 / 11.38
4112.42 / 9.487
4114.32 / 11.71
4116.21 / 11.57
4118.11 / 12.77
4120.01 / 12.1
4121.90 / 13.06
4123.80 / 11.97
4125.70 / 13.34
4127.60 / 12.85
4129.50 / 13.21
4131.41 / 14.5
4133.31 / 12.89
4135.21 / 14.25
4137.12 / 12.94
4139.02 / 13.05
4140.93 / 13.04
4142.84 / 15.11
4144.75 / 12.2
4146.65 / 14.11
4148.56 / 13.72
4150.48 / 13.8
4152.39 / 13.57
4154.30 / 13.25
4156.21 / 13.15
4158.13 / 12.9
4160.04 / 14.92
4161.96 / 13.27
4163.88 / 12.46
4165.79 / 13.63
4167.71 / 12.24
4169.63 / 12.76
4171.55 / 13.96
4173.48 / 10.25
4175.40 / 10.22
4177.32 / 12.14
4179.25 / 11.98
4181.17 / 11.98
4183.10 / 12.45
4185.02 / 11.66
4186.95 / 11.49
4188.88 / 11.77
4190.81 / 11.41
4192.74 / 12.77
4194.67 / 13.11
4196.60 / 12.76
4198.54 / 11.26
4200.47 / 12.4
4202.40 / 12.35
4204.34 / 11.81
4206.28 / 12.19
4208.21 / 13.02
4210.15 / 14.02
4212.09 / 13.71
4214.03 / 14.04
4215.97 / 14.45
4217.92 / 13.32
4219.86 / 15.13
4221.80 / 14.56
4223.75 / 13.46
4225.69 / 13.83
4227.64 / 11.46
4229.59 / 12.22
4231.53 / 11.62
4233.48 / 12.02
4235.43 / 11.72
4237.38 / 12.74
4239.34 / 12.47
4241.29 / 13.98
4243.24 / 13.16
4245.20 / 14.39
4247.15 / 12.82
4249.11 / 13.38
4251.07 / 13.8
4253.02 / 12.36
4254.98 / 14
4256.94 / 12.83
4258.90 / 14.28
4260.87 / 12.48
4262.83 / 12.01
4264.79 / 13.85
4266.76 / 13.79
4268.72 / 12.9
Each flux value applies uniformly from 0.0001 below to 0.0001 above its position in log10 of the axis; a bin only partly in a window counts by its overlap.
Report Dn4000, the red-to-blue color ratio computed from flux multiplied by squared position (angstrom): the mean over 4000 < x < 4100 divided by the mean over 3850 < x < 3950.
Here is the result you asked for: 1.3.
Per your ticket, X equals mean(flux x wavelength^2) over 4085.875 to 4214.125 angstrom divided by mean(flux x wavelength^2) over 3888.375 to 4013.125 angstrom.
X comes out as 1.3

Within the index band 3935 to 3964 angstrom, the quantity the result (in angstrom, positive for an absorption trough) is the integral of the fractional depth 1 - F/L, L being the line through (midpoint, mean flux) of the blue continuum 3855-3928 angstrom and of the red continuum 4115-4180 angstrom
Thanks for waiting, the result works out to 2.56 angstrom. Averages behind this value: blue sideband 11.1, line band 10.5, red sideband 13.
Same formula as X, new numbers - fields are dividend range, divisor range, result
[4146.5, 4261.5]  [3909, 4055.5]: 1.25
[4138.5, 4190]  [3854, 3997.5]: 1.36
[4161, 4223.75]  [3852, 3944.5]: 1.36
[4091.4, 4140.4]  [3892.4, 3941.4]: 1.27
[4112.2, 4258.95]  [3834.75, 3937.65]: 1.42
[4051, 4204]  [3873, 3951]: 1.35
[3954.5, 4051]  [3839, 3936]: 1.17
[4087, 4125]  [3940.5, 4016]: 1.12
